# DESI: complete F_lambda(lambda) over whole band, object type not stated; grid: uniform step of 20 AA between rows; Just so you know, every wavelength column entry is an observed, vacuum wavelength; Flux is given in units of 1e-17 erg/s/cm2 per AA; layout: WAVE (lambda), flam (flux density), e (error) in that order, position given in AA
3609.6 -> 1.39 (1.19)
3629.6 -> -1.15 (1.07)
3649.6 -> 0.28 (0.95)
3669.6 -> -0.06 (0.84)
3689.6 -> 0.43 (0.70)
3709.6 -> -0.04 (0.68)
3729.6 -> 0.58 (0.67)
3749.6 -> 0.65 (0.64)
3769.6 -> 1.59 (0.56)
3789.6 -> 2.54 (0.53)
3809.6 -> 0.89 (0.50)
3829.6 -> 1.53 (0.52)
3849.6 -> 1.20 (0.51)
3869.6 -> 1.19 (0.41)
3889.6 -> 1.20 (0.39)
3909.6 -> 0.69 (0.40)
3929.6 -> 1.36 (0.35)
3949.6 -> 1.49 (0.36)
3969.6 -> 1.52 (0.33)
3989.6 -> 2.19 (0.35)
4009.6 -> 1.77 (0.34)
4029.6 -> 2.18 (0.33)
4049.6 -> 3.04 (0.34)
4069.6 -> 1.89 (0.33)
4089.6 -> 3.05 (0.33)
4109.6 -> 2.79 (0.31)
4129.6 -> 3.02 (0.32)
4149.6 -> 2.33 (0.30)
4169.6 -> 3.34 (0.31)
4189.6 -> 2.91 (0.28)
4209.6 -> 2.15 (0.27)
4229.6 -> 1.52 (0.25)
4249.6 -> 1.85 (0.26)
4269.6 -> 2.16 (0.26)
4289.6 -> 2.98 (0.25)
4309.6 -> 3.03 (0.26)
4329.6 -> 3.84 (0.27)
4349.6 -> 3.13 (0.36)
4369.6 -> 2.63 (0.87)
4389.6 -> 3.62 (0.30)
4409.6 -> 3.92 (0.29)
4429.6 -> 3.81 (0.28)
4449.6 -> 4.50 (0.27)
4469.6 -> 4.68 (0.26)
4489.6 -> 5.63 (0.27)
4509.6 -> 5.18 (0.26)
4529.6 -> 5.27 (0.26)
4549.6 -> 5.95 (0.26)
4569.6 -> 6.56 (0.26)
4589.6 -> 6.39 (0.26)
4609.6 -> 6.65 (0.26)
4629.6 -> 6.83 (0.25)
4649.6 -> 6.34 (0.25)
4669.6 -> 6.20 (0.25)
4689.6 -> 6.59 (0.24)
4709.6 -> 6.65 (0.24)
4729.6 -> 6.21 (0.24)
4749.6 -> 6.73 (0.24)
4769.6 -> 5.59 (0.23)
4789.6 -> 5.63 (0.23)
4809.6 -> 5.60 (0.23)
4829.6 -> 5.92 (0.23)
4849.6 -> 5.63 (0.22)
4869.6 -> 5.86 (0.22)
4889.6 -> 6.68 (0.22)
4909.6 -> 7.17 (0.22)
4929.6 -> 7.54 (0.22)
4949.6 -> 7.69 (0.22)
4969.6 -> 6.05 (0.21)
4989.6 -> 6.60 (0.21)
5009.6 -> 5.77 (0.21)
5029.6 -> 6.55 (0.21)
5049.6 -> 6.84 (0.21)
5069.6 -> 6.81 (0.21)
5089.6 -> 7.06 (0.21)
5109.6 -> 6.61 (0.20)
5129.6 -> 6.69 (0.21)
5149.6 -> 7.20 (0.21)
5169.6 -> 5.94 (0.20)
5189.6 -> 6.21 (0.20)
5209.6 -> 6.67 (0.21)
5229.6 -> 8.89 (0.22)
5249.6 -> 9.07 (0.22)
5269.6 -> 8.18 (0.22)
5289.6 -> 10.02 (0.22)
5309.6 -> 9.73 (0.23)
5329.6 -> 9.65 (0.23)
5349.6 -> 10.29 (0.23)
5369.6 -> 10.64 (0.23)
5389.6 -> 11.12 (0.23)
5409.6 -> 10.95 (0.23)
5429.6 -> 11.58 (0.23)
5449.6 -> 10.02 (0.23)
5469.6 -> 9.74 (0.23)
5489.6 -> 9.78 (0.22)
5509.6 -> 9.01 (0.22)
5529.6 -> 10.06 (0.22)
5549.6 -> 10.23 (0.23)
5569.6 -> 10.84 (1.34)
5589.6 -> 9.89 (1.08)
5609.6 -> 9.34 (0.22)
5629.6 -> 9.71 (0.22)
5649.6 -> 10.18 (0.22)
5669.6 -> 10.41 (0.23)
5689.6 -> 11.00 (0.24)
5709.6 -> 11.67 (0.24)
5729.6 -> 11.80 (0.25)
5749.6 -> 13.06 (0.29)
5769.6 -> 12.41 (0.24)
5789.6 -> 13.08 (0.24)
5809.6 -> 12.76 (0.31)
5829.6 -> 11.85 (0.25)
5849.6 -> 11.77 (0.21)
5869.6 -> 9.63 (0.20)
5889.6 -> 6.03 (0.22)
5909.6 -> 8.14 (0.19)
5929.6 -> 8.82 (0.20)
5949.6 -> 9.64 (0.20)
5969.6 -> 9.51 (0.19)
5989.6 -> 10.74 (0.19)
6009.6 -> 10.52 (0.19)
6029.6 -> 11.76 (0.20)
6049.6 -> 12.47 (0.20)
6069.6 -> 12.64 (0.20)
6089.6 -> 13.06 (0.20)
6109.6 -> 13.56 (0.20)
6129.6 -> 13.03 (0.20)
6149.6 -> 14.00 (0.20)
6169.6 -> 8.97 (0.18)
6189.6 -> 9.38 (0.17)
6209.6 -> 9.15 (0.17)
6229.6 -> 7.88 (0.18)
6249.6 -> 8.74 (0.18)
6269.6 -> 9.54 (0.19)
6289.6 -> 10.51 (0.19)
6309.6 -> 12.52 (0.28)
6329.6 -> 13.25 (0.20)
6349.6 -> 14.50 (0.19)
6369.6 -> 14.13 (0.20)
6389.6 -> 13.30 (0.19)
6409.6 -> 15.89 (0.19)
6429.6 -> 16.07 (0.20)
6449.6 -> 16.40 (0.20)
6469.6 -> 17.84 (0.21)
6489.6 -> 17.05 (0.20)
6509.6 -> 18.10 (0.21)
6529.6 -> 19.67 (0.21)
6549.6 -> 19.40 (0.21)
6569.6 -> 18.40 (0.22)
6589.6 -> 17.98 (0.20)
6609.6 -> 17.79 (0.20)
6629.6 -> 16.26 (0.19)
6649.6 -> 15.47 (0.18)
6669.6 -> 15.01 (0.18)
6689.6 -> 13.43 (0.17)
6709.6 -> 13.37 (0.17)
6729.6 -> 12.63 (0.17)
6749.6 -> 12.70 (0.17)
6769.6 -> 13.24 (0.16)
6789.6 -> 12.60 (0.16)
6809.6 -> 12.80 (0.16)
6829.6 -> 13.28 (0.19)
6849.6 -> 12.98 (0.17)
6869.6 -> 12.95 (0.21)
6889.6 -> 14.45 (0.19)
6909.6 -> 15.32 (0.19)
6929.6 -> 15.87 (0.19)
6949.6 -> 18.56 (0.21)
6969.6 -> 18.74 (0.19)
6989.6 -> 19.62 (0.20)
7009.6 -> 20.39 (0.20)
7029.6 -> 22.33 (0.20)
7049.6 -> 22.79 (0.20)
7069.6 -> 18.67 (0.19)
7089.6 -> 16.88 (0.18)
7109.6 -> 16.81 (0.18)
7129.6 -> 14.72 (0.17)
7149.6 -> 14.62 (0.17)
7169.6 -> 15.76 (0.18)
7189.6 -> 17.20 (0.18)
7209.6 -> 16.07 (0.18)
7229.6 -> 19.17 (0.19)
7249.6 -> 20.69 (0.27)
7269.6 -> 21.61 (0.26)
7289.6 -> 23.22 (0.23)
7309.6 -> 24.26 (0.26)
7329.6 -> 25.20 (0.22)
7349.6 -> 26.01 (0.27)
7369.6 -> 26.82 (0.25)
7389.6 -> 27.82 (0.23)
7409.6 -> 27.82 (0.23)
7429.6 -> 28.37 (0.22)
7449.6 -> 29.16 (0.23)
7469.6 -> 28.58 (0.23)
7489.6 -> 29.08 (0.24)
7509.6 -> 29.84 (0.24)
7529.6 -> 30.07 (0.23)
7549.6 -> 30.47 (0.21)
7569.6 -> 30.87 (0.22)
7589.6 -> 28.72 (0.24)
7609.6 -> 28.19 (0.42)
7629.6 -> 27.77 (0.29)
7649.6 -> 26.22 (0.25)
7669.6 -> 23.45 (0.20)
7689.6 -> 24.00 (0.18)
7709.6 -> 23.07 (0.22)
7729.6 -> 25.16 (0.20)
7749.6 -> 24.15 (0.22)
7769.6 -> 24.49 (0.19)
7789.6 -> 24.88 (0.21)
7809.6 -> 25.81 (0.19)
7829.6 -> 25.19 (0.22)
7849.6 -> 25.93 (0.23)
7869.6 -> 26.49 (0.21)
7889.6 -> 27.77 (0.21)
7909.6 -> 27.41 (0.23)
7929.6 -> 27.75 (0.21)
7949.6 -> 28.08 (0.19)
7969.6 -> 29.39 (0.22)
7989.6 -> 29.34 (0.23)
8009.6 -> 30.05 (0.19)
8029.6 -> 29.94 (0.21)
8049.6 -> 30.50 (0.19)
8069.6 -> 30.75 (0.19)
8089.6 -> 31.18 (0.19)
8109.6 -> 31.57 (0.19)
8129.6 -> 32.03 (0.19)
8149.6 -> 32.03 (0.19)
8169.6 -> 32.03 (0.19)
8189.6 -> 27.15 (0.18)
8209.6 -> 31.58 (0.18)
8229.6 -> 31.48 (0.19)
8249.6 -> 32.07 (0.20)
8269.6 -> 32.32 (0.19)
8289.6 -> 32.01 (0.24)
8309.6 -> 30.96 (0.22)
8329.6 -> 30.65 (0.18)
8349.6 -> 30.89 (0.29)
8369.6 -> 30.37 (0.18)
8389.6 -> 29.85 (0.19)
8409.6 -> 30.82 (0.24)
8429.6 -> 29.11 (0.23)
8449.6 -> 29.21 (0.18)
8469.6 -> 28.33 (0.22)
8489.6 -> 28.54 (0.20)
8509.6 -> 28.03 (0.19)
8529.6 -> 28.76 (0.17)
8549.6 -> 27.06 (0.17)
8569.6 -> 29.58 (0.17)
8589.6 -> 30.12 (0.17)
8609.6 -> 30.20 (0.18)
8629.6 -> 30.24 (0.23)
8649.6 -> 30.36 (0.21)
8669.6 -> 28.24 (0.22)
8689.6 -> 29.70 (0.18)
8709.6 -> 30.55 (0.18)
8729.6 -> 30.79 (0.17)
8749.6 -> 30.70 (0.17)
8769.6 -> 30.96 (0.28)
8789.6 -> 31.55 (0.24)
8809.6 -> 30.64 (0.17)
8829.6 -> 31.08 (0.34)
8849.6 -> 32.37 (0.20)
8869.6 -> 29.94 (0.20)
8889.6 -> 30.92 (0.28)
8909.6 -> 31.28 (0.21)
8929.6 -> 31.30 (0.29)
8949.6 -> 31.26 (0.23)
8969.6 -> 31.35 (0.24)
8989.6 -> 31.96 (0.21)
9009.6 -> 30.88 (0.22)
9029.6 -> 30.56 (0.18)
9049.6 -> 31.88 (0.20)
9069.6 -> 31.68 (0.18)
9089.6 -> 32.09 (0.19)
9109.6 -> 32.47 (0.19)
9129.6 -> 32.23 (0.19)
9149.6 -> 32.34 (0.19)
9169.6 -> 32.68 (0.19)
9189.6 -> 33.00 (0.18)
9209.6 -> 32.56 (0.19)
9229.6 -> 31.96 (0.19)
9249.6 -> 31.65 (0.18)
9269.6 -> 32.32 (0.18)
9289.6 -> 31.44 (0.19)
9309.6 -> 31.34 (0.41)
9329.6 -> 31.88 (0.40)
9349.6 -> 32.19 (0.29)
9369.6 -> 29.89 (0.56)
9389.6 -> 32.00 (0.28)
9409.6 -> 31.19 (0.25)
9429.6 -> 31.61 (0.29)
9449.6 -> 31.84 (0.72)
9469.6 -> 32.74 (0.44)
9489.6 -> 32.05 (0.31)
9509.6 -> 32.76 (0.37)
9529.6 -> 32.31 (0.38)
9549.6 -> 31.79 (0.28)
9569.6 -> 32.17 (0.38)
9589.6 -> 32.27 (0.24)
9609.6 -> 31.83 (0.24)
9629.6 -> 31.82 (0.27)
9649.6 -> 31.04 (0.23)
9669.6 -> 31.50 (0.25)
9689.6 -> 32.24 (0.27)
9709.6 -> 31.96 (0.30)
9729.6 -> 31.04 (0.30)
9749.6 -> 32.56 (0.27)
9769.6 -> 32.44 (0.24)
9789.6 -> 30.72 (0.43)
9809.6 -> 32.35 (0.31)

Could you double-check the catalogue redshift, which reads 0.000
